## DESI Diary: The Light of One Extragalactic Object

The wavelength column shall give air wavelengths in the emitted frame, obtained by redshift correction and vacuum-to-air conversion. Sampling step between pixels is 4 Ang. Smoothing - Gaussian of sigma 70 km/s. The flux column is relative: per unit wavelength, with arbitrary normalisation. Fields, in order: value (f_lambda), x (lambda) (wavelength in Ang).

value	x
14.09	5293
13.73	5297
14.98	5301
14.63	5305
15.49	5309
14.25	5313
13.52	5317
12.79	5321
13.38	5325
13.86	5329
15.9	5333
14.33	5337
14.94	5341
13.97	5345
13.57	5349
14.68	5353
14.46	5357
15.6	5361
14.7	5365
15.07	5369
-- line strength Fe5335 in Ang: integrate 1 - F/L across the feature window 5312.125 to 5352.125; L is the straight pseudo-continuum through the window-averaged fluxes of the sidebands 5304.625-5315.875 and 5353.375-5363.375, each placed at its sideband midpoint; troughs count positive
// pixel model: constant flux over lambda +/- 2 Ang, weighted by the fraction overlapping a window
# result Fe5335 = 2.06 Ang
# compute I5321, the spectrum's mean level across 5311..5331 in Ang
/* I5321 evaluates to 13.6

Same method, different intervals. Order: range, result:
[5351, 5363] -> 14.9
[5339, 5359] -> 14.3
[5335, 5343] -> 14.6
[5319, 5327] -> 13.1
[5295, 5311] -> 14.7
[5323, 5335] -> 14.4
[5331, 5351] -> 14.5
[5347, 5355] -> 14.1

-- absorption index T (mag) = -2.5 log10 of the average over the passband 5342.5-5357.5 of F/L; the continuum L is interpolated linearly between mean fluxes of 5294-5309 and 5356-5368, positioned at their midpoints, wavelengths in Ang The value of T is 0.05 mag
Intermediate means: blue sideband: 14.6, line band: 14.2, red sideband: 15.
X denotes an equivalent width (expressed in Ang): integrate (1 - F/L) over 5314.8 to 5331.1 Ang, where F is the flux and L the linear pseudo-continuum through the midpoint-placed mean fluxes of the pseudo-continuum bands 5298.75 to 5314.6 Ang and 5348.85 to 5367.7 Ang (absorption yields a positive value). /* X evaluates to 1.53 Ang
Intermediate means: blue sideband 14.8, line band 13.4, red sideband 14.7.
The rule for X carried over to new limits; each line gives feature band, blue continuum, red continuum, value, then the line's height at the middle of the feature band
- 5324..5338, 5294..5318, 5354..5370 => 0.22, 14.7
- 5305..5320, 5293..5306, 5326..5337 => 0.15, 14.5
